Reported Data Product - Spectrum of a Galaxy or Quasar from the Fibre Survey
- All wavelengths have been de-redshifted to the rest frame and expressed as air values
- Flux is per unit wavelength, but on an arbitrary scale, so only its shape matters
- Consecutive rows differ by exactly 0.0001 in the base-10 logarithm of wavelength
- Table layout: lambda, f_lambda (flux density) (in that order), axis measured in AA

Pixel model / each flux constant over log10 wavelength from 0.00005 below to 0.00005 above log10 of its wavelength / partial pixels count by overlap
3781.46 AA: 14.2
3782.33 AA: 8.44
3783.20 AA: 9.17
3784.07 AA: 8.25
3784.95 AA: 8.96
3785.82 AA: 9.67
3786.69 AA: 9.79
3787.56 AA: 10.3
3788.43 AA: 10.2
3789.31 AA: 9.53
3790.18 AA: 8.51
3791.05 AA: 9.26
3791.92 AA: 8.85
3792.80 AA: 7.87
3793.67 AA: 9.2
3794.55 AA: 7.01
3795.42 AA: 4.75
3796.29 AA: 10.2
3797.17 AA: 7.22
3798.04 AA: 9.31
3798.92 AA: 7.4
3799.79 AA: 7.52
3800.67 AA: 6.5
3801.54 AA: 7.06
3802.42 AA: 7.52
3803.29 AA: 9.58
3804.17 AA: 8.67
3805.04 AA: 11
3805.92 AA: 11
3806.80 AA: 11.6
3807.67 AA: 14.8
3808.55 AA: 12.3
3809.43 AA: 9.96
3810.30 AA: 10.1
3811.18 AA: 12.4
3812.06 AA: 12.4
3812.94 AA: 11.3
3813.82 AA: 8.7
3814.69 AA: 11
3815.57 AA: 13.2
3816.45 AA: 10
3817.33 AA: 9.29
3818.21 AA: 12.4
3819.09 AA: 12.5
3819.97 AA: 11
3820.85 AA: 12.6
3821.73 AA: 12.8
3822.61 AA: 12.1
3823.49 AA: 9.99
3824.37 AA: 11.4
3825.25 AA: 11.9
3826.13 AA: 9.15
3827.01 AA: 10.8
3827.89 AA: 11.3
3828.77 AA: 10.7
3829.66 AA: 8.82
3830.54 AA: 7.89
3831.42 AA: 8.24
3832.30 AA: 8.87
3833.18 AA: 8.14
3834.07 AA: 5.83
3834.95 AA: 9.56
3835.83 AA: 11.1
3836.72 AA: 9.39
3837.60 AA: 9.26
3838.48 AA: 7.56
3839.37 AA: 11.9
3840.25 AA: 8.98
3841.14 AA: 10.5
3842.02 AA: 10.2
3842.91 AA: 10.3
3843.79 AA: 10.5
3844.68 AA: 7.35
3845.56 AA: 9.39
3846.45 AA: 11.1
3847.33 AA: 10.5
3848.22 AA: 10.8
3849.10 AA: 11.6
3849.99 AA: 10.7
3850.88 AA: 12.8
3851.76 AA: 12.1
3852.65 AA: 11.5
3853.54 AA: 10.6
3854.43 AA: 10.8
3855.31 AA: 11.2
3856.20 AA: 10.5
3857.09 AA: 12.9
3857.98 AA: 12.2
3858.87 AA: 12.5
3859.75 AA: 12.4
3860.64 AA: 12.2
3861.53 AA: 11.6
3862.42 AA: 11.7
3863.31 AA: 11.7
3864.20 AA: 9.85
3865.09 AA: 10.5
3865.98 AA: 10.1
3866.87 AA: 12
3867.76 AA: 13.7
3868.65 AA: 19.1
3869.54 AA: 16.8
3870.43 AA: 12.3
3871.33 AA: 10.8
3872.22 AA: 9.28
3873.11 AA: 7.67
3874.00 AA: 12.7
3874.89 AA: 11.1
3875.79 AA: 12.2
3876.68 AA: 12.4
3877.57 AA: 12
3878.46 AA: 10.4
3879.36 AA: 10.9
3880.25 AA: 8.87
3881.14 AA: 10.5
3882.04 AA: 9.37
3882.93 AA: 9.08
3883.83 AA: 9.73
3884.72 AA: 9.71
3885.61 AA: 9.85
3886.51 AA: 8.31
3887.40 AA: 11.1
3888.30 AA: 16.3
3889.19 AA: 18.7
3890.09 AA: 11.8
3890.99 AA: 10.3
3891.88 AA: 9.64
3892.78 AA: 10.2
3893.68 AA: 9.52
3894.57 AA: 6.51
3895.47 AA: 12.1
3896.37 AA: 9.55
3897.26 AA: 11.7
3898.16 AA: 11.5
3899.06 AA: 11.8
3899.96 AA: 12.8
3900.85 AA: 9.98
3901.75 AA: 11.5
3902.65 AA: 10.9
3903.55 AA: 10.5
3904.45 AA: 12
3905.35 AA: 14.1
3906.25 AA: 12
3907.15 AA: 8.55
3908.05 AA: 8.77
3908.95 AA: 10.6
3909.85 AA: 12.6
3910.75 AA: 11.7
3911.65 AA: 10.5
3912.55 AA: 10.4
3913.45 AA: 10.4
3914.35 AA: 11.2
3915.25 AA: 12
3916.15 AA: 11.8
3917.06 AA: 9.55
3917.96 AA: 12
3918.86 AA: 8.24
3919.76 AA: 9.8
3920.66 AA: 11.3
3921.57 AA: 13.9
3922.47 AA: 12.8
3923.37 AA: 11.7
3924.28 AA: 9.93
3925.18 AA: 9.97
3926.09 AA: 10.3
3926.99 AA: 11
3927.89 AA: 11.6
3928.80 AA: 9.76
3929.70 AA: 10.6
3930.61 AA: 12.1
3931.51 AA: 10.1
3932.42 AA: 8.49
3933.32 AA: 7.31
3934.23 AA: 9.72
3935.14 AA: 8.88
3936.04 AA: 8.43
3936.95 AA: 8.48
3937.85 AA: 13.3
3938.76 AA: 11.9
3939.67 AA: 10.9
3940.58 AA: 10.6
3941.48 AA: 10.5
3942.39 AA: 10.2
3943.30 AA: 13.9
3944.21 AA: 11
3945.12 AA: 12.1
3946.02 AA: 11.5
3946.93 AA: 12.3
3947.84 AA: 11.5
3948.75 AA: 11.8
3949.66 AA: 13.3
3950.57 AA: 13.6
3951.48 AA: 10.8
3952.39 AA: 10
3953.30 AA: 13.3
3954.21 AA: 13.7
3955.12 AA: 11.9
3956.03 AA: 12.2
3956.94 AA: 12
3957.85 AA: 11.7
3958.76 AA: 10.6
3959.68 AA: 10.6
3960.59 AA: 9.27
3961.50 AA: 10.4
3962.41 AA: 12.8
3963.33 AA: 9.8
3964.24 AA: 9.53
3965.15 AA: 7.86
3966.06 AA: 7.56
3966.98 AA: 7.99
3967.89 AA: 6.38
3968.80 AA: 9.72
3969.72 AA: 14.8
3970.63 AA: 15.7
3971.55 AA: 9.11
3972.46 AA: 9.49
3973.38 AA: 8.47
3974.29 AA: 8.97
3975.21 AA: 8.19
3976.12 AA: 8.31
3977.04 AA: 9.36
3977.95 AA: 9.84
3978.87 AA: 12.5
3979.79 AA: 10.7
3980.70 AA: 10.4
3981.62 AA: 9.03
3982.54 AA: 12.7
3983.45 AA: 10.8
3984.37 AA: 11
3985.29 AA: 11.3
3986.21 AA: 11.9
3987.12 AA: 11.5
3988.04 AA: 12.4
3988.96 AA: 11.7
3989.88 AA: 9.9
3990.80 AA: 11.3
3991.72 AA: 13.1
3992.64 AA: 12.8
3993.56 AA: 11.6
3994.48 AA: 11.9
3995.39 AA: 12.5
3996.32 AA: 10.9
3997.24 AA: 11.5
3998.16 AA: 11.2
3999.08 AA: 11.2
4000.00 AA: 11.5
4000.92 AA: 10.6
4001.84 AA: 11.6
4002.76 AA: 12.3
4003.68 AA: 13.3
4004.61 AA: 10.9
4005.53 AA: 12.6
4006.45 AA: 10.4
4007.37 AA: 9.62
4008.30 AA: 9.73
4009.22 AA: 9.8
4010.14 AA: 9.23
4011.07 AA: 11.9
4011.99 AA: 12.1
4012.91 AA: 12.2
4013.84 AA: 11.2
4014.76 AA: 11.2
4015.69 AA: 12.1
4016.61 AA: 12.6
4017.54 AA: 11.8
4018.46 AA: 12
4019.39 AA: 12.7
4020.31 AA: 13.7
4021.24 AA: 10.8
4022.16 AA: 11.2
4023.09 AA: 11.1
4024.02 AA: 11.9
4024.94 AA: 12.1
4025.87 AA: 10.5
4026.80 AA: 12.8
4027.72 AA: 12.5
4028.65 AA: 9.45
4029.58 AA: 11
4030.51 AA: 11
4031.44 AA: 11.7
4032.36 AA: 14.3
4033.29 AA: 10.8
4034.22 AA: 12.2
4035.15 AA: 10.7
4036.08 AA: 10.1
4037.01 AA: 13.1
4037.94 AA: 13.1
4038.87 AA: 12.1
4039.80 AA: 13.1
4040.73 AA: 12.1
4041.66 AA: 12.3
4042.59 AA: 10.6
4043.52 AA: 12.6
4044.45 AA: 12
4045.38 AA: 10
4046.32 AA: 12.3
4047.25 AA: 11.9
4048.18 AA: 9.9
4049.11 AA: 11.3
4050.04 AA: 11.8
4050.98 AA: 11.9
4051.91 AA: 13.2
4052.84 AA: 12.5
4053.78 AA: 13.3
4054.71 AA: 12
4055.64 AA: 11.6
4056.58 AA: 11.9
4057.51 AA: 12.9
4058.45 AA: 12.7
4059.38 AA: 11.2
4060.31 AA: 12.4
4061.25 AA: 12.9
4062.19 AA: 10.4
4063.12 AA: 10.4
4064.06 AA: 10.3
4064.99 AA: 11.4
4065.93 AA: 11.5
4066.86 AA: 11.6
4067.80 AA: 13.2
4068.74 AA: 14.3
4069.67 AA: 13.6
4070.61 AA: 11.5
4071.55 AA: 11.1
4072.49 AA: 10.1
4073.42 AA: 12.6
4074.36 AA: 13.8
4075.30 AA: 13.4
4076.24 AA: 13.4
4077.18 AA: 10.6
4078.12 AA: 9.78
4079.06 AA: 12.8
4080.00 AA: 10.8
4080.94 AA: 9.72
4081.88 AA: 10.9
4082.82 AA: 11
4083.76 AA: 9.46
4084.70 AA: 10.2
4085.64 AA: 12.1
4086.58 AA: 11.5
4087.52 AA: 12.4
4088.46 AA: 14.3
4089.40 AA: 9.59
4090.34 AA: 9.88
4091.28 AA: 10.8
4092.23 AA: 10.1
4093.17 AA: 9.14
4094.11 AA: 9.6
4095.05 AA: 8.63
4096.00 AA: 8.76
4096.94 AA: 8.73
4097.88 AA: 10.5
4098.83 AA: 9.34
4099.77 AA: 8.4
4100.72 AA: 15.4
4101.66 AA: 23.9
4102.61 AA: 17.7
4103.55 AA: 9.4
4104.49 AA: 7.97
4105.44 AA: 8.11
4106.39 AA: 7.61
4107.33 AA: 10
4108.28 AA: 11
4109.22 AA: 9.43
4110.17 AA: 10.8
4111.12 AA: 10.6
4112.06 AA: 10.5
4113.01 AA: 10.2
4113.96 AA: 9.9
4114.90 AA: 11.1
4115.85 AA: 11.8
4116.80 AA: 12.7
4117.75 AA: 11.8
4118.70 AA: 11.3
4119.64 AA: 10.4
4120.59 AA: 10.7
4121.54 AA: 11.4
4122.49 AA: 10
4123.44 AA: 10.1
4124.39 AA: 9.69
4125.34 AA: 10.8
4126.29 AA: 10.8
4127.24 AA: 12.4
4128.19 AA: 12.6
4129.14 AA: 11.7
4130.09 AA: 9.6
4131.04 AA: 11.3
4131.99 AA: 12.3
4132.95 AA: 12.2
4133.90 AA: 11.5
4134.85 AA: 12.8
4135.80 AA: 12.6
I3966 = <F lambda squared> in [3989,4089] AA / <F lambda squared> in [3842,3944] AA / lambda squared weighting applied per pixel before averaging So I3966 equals 1.14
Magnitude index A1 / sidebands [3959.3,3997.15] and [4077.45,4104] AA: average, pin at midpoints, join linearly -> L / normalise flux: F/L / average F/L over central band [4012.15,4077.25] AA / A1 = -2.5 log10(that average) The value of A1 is -0.09 mag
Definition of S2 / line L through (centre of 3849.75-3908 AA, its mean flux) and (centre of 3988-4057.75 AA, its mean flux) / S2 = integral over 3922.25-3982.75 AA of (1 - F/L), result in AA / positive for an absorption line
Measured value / 4.6 AA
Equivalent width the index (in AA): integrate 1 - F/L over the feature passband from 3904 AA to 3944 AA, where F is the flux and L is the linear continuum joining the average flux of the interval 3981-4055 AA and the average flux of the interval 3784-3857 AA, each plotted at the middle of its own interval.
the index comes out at 0.3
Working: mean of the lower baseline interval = 10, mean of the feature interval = 10.8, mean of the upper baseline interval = 11.6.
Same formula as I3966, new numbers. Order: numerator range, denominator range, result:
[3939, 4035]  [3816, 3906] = 1.09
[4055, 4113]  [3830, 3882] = 1.17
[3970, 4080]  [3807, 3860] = 1.19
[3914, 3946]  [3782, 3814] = 1.23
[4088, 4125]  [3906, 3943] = 1.12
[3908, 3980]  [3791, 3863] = 1.11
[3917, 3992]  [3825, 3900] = 1.04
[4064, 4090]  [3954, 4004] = 1.13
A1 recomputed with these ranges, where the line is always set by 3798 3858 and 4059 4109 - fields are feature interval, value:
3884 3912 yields -0.05 mag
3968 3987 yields 0.04 mag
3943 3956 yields -0.13 mag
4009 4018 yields -0.04 mag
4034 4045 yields -0.08 mag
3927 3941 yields 0.06 mag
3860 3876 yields -0.14 mag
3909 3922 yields -0.04 mag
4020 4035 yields -0.05 mag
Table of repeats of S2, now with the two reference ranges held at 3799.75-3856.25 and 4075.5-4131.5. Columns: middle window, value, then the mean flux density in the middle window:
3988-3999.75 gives -1.04 AA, 11.7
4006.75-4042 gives -2.75 AA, 11.6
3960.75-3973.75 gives 0.85 AA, 9.96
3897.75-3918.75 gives -1.19 AA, 11.1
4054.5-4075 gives -2.11 AA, 12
